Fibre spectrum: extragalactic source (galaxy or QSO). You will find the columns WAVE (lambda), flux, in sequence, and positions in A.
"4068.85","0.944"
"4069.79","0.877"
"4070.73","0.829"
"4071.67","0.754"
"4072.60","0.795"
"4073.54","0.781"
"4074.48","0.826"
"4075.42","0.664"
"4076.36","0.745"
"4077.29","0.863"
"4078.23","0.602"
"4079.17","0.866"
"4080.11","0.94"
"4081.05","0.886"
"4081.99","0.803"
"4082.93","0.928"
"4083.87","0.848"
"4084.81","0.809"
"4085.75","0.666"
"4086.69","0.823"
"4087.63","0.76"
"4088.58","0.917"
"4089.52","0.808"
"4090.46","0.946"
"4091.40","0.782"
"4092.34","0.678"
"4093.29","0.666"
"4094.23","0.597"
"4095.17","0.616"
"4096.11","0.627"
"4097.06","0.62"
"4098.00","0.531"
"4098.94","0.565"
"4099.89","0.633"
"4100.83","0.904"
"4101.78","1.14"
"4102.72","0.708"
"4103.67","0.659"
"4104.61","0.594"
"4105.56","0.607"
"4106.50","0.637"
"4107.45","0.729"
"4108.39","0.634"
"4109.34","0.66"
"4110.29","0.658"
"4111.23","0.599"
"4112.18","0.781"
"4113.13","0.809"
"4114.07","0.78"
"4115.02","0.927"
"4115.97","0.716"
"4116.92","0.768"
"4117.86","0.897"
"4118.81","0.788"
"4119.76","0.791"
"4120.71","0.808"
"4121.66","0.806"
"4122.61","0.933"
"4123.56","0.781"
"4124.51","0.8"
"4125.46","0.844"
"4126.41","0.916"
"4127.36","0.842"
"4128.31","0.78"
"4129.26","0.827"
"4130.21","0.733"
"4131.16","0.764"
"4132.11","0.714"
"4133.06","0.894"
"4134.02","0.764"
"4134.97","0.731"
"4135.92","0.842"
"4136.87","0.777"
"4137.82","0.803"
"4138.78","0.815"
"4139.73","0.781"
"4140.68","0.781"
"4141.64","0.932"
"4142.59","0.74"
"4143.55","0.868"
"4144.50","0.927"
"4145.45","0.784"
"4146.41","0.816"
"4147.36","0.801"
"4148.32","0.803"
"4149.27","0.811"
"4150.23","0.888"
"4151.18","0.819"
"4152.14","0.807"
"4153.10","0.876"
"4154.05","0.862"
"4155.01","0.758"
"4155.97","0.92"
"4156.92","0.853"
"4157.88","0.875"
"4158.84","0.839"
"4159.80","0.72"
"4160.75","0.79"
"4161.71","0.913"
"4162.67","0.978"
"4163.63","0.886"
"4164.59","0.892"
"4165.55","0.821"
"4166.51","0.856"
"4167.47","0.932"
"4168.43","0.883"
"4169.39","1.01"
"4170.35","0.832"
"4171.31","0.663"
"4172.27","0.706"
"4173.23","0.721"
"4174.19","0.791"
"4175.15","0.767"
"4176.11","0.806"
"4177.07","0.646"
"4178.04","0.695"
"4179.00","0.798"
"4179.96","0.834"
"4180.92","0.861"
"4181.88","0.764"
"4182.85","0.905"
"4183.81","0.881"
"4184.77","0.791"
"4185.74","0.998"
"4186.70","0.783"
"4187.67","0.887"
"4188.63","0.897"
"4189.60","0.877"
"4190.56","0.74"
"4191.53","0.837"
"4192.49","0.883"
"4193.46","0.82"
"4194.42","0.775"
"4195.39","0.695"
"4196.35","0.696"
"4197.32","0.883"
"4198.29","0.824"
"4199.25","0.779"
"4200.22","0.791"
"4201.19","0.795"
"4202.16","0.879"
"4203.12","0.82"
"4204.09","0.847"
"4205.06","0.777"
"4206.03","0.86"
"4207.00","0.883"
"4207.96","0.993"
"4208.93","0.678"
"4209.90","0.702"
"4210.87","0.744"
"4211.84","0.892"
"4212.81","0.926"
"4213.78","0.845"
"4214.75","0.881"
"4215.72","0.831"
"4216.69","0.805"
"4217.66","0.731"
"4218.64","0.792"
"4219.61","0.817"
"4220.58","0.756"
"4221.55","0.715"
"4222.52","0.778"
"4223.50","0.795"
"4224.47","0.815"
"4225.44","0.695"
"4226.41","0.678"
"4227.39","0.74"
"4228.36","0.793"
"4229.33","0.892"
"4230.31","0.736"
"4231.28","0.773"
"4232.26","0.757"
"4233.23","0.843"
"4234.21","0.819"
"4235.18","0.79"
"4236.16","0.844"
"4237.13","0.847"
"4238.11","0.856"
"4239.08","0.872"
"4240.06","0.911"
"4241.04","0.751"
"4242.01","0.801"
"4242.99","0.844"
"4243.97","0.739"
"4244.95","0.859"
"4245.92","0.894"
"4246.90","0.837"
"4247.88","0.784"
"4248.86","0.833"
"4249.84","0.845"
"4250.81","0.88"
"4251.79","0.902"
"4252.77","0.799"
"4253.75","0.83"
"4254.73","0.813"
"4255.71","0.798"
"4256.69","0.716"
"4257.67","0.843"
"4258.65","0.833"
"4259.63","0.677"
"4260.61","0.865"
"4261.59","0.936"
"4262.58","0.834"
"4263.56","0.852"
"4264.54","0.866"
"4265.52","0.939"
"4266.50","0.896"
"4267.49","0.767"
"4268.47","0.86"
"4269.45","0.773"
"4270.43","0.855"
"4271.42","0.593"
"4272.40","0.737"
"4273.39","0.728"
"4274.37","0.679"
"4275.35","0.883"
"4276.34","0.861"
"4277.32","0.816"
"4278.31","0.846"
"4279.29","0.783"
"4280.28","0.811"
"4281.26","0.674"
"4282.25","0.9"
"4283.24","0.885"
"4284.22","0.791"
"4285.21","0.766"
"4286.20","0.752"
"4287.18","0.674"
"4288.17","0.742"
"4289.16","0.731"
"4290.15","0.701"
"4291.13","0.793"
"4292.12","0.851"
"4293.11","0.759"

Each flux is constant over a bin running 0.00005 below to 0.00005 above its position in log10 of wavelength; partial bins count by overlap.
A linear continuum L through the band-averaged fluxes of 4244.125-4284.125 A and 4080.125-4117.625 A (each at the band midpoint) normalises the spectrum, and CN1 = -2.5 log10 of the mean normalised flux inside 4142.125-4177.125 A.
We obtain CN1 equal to -0.08 mag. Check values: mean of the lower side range 0.742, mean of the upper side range 0.819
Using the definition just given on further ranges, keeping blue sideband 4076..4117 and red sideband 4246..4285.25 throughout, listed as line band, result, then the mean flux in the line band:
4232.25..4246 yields -0.032 mag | 0.829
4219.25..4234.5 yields 0.036 mag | 0.774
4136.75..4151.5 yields -0.078 mag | 0.823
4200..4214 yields -0.050 mag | 0.829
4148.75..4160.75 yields -0.087 mag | 0.834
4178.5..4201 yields -0.055 mag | 0.826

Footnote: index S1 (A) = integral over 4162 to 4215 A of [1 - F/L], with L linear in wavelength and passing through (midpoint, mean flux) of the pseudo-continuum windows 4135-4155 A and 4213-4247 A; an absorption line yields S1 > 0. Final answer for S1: -0.79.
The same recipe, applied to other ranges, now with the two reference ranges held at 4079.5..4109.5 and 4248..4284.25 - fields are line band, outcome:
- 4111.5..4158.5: -3.6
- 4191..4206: -0.4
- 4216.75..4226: 0.3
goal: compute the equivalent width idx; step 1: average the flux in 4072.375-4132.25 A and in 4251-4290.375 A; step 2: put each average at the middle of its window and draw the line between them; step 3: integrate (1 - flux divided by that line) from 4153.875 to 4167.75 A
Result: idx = -1.45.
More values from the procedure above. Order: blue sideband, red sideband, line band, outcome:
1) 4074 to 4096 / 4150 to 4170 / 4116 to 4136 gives 0.47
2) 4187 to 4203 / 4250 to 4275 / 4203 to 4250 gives 0.22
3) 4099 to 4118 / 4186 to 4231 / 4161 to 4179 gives -0.97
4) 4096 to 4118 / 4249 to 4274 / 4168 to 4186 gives -1.05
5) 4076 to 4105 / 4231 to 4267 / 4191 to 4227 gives 0.48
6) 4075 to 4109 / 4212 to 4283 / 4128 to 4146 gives -0.93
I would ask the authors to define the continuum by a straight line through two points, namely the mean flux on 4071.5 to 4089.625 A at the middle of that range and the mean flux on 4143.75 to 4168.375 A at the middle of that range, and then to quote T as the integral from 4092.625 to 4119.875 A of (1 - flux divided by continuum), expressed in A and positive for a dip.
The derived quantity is 3.7 A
